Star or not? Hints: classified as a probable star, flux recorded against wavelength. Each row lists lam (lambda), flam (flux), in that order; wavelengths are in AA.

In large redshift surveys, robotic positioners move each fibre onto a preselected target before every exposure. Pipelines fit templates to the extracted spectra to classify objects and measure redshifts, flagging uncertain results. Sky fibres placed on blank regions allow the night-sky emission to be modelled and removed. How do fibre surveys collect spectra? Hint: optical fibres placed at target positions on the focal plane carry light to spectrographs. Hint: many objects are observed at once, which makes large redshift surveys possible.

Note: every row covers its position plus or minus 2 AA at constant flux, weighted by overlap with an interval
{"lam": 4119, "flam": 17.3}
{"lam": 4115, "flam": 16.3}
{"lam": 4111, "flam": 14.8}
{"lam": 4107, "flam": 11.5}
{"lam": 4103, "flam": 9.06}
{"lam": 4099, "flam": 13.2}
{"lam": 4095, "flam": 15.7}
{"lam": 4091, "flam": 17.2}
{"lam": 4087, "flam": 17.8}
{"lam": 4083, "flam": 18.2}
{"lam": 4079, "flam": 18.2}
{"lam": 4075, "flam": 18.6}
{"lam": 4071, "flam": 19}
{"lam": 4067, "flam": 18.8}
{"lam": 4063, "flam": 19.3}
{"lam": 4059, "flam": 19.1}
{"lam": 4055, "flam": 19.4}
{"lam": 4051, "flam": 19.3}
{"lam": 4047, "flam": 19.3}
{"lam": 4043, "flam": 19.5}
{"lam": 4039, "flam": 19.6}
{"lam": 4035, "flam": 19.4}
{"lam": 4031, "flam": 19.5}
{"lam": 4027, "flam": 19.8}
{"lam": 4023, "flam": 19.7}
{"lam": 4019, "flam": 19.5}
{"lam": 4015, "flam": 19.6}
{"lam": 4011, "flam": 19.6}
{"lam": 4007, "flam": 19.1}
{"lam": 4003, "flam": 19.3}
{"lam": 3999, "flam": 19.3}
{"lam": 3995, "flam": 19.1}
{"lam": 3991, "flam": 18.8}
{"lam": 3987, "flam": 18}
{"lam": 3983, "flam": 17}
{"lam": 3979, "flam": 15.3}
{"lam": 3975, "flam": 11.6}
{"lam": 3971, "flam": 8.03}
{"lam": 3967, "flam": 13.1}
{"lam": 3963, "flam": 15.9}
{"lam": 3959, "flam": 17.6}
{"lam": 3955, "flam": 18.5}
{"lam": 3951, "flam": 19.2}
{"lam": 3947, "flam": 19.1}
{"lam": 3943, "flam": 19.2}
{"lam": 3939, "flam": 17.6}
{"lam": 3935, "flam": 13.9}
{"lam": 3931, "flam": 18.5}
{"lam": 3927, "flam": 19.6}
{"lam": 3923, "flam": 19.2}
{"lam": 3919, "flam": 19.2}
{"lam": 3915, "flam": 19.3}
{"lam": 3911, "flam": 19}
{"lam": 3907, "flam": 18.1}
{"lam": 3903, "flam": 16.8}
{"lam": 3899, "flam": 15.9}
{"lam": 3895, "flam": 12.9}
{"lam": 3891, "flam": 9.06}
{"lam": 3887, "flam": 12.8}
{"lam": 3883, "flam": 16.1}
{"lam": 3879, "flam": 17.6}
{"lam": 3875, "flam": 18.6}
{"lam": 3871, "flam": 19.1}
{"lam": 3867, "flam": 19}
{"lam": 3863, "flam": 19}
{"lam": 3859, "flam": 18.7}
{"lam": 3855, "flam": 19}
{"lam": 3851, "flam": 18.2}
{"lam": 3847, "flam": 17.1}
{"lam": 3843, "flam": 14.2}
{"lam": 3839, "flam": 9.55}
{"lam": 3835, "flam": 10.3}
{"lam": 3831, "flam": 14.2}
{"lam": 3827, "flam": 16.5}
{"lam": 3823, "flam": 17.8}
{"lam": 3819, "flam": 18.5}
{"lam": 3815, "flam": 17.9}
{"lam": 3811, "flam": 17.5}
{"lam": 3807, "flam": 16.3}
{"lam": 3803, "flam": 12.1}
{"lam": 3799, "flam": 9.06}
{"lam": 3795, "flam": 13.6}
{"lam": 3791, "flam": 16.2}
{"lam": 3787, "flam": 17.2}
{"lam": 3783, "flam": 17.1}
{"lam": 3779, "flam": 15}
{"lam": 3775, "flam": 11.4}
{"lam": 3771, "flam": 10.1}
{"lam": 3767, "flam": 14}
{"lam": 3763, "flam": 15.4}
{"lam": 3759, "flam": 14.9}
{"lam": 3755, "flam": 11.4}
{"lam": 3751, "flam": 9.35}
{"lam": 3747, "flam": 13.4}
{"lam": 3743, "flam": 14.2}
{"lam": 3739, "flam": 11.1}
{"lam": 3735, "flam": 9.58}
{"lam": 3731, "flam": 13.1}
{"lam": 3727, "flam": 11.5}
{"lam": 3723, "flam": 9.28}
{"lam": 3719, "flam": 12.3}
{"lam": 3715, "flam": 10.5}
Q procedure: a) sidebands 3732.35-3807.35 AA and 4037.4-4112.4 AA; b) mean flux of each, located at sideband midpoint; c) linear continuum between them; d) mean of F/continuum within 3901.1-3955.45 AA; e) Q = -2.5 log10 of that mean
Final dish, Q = -0.20 mag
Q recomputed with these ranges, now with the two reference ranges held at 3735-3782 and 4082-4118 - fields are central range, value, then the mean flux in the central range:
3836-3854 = -0.12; 14.8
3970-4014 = -0.20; 17.1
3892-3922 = -0.25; 17.1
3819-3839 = -0.11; 14.6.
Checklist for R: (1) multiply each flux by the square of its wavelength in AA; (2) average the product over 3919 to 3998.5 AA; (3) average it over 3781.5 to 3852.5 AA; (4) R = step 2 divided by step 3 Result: 1.20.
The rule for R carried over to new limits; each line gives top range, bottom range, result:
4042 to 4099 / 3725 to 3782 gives 1.72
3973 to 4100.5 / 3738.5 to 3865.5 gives 1.40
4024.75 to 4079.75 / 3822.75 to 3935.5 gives 1.27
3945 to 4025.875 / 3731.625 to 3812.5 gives 1.45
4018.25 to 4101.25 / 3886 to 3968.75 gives 1.17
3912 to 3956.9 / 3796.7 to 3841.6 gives 1.35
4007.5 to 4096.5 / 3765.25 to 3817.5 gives 1.49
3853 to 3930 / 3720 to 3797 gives 1.42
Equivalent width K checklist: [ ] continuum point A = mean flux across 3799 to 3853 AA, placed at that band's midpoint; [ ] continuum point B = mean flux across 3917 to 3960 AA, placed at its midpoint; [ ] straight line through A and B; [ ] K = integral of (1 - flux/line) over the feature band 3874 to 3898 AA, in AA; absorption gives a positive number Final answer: 3.46 AA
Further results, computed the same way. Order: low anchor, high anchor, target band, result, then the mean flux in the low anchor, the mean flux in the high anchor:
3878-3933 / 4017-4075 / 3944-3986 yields 4.99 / 16.7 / 19.3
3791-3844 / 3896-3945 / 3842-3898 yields -1.34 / 14.5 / 17.9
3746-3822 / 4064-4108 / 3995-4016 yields -4.78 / 14.3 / 16.3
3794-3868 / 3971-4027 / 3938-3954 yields -1.55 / 15.7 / 17.8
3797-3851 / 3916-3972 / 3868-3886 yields -1.98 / 14.8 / 17.2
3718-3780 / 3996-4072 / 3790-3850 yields -3.32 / 12.2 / 19.4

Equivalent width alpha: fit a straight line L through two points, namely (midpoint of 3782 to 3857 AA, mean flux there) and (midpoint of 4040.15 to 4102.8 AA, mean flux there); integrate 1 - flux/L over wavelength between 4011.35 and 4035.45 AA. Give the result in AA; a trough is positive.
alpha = -3.0 AA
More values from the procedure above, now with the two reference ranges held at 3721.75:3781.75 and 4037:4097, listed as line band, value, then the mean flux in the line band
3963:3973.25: 3.08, 11.6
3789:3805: 0.59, 12.7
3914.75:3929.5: -3.35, 19.3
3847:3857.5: -2.91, 18.3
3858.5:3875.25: -4.92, 18.9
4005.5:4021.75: -1.79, 19.5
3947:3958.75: -1.71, 18.7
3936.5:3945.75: -1.21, 18.2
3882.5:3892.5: 1.80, 12.3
